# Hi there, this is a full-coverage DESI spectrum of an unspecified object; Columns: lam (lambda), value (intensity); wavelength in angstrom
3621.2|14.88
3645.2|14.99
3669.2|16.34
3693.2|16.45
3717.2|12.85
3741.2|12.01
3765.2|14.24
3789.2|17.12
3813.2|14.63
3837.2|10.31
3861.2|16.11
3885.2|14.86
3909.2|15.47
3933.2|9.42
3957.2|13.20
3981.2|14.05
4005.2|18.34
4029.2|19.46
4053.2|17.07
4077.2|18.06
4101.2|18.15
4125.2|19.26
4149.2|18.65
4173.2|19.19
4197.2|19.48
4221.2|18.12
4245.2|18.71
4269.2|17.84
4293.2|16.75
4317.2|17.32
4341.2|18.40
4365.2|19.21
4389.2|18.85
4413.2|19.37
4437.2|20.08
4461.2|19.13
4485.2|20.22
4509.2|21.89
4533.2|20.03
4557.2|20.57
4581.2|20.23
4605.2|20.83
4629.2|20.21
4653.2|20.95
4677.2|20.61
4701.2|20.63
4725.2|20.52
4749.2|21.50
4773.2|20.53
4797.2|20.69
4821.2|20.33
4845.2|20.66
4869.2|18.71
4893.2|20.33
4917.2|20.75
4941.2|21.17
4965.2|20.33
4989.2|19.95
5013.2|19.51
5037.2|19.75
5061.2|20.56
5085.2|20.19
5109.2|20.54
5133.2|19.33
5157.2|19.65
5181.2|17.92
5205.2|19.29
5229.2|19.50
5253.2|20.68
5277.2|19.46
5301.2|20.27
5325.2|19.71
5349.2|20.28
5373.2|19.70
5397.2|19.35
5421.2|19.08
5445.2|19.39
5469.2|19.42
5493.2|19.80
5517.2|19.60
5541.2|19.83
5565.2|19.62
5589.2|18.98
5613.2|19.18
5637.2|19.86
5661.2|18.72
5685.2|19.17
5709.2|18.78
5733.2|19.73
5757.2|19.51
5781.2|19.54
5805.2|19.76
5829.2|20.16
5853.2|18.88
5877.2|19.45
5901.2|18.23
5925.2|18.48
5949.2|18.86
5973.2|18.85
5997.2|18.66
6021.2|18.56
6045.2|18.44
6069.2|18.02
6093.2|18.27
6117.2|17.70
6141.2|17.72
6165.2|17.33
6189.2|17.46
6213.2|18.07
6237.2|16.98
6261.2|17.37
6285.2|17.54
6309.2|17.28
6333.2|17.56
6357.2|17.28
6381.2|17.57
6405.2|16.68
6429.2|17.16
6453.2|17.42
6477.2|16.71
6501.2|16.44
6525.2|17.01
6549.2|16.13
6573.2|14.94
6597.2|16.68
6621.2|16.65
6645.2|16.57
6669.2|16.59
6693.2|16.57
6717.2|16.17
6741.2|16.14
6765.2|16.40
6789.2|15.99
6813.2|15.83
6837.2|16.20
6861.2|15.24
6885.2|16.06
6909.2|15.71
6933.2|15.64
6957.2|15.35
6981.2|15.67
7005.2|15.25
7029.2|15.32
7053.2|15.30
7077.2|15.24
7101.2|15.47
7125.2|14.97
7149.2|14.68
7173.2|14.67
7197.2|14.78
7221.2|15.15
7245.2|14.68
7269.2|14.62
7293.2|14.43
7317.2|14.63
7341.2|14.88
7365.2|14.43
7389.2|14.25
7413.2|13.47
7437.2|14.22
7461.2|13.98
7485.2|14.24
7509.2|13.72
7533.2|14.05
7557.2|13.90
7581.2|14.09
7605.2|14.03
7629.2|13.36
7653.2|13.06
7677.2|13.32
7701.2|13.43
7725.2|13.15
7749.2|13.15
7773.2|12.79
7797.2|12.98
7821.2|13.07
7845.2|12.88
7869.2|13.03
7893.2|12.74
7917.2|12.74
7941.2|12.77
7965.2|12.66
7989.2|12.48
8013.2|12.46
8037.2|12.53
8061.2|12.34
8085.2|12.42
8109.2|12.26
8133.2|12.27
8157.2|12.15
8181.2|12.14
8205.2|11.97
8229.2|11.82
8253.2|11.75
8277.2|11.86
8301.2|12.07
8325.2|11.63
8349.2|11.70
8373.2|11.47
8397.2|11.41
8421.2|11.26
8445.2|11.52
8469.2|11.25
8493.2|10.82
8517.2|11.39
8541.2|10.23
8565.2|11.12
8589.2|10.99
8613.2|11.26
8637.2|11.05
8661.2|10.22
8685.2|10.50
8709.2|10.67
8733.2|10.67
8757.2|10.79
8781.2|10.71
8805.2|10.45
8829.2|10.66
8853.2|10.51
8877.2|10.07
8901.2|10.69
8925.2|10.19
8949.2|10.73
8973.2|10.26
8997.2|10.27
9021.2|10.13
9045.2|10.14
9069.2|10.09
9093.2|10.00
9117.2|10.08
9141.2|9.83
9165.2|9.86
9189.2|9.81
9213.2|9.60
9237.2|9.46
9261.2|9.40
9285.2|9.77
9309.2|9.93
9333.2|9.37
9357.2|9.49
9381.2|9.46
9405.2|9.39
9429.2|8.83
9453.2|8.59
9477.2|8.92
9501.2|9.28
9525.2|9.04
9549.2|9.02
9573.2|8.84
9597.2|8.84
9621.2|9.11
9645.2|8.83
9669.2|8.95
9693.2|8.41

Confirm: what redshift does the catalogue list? 0.000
